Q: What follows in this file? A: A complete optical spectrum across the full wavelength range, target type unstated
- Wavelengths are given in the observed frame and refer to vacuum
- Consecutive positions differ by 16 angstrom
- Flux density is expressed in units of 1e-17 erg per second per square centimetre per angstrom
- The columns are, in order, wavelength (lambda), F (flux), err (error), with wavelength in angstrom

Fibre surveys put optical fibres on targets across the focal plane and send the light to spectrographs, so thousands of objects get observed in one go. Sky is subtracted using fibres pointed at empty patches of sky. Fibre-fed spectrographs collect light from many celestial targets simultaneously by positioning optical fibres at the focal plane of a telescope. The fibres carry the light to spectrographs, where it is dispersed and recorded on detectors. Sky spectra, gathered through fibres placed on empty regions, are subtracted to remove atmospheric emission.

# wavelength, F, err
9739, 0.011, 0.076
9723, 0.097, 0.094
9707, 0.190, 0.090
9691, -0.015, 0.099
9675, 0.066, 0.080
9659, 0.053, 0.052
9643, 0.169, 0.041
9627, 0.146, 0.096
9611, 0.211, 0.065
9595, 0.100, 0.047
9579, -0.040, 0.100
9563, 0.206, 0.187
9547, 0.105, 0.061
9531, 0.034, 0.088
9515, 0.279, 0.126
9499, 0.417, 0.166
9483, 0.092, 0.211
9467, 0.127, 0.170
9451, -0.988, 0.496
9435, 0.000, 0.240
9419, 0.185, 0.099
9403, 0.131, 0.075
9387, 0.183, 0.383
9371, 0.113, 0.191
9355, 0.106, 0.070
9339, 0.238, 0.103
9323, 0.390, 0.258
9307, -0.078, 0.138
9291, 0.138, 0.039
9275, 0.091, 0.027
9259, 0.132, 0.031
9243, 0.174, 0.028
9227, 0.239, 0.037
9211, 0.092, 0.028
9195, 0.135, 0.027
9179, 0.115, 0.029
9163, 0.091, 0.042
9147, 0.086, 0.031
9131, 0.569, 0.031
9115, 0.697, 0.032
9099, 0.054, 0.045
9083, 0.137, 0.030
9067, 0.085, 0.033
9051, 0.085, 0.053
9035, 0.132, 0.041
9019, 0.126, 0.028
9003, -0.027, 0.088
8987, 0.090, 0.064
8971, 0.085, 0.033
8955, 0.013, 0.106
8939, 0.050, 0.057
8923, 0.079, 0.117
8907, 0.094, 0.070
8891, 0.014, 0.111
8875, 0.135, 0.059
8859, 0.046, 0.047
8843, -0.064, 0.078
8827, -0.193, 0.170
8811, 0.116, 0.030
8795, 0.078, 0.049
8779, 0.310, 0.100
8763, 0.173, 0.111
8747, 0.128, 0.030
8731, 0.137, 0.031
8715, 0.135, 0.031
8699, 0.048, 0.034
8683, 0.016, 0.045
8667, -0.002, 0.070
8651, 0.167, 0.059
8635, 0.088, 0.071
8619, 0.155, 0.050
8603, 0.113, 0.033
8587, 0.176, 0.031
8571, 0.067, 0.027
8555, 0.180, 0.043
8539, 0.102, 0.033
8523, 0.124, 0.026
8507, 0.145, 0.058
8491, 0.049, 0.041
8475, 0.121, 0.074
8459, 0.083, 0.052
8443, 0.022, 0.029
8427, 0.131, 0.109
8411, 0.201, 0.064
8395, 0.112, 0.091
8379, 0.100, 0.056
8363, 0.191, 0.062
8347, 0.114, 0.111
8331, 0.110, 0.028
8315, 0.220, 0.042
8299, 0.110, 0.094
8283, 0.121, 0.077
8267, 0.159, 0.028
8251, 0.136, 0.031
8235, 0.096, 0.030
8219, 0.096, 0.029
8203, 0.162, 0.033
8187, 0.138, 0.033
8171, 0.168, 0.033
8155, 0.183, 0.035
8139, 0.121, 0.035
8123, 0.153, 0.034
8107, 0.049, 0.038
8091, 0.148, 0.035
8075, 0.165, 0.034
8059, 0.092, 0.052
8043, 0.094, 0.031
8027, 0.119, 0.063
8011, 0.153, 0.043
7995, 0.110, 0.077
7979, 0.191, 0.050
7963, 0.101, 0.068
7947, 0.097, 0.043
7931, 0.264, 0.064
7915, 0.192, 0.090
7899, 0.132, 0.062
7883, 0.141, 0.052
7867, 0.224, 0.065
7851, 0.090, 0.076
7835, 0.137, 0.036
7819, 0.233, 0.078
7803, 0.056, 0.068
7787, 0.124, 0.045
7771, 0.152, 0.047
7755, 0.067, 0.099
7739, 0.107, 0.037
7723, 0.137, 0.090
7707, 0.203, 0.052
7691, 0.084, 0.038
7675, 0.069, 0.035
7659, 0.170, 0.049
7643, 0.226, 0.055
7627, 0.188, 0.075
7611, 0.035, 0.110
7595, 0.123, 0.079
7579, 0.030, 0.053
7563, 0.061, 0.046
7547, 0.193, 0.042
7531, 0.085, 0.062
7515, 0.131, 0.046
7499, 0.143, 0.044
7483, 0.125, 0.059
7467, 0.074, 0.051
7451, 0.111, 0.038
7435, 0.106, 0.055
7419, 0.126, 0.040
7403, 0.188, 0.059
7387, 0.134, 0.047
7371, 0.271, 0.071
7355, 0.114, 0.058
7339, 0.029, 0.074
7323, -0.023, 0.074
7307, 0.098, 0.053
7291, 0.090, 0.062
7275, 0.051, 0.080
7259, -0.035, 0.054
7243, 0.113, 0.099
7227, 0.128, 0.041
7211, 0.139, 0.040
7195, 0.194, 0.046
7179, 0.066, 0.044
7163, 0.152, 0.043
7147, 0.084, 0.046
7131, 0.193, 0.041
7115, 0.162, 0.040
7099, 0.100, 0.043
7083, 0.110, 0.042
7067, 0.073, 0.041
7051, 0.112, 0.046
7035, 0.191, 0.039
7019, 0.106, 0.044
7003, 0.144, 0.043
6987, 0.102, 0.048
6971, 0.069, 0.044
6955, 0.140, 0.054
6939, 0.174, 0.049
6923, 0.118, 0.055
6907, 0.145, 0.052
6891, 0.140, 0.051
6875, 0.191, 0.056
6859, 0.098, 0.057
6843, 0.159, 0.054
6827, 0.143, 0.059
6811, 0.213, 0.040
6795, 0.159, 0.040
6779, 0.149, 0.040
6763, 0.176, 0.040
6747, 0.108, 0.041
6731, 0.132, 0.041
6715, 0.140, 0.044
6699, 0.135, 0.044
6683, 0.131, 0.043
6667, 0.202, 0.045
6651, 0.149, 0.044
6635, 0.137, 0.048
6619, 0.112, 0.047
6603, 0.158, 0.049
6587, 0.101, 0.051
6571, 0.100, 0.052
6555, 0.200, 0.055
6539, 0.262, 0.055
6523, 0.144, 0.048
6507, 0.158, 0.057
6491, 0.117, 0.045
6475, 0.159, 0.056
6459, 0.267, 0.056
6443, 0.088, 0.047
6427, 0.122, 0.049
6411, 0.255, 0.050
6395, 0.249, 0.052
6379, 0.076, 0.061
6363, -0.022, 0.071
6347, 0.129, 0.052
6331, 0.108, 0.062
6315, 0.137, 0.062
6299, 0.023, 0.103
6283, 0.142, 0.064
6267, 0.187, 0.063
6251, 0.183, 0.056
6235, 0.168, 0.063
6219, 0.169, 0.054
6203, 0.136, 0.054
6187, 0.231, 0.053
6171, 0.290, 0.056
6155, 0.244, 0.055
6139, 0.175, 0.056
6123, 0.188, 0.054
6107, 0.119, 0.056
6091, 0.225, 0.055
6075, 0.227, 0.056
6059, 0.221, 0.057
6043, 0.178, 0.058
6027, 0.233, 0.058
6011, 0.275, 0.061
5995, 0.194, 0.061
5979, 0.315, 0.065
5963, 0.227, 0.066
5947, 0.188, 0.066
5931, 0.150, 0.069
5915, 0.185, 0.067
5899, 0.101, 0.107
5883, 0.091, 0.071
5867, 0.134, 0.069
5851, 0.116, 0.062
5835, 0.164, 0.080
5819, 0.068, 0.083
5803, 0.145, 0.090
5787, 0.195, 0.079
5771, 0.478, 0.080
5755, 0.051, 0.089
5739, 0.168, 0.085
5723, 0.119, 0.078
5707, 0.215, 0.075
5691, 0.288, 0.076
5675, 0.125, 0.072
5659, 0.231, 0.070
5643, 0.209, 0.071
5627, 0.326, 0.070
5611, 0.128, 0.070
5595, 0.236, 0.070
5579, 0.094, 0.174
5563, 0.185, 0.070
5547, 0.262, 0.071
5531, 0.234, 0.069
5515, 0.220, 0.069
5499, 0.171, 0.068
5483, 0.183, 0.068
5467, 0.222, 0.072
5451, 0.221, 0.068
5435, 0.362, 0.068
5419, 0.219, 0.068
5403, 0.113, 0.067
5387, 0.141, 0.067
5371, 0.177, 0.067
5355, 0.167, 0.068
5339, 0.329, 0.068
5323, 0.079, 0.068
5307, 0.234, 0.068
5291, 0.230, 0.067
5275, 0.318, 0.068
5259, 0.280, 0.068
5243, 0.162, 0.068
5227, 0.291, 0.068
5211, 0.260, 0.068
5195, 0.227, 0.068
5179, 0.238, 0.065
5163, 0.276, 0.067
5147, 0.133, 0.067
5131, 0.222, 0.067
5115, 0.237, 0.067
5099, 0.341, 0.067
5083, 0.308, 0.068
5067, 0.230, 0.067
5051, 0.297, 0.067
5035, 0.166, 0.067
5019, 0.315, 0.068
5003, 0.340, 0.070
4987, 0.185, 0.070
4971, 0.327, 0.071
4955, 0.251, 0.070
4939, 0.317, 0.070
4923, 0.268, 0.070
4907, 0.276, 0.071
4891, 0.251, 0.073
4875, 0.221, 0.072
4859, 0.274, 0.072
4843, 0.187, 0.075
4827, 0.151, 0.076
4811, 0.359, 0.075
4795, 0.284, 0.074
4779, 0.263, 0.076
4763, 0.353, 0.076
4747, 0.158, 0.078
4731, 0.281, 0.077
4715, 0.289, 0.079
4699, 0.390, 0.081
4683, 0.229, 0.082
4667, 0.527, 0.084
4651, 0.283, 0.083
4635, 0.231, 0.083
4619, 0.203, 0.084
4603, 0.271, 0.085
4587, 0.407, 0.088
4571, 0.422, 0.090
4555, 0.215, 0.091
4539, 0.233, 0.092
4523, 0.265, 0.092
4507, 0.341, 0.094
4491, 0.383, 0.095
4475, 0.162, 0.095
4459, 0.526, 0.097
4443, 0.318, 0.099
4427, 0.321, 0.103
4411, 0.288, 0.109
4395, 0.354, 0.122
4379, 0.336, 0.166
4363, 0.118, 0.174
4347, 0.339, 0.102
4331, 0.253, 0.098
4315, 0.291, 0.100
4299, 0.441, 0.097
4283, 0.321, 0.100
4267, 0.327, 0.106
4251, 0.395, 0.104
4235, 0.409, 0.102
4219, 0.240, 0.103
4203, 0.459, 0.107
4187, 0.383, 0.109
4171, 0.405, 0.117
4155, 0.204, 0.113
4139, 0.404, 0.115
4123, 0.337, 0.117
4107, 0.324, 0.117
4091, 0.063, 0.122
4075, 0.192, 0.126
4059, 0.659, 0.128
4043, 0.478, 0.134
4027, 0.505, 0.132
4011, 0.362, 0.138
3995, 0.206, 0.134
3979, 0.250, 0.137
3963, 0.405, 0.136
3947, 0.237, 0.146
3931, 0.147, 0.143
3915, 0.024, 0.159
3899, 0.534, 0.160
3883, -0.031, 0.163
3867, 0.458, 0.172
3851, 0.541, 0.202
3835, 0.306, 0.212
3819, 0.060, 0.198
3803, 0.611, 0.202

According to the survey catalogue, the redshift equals 1.45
